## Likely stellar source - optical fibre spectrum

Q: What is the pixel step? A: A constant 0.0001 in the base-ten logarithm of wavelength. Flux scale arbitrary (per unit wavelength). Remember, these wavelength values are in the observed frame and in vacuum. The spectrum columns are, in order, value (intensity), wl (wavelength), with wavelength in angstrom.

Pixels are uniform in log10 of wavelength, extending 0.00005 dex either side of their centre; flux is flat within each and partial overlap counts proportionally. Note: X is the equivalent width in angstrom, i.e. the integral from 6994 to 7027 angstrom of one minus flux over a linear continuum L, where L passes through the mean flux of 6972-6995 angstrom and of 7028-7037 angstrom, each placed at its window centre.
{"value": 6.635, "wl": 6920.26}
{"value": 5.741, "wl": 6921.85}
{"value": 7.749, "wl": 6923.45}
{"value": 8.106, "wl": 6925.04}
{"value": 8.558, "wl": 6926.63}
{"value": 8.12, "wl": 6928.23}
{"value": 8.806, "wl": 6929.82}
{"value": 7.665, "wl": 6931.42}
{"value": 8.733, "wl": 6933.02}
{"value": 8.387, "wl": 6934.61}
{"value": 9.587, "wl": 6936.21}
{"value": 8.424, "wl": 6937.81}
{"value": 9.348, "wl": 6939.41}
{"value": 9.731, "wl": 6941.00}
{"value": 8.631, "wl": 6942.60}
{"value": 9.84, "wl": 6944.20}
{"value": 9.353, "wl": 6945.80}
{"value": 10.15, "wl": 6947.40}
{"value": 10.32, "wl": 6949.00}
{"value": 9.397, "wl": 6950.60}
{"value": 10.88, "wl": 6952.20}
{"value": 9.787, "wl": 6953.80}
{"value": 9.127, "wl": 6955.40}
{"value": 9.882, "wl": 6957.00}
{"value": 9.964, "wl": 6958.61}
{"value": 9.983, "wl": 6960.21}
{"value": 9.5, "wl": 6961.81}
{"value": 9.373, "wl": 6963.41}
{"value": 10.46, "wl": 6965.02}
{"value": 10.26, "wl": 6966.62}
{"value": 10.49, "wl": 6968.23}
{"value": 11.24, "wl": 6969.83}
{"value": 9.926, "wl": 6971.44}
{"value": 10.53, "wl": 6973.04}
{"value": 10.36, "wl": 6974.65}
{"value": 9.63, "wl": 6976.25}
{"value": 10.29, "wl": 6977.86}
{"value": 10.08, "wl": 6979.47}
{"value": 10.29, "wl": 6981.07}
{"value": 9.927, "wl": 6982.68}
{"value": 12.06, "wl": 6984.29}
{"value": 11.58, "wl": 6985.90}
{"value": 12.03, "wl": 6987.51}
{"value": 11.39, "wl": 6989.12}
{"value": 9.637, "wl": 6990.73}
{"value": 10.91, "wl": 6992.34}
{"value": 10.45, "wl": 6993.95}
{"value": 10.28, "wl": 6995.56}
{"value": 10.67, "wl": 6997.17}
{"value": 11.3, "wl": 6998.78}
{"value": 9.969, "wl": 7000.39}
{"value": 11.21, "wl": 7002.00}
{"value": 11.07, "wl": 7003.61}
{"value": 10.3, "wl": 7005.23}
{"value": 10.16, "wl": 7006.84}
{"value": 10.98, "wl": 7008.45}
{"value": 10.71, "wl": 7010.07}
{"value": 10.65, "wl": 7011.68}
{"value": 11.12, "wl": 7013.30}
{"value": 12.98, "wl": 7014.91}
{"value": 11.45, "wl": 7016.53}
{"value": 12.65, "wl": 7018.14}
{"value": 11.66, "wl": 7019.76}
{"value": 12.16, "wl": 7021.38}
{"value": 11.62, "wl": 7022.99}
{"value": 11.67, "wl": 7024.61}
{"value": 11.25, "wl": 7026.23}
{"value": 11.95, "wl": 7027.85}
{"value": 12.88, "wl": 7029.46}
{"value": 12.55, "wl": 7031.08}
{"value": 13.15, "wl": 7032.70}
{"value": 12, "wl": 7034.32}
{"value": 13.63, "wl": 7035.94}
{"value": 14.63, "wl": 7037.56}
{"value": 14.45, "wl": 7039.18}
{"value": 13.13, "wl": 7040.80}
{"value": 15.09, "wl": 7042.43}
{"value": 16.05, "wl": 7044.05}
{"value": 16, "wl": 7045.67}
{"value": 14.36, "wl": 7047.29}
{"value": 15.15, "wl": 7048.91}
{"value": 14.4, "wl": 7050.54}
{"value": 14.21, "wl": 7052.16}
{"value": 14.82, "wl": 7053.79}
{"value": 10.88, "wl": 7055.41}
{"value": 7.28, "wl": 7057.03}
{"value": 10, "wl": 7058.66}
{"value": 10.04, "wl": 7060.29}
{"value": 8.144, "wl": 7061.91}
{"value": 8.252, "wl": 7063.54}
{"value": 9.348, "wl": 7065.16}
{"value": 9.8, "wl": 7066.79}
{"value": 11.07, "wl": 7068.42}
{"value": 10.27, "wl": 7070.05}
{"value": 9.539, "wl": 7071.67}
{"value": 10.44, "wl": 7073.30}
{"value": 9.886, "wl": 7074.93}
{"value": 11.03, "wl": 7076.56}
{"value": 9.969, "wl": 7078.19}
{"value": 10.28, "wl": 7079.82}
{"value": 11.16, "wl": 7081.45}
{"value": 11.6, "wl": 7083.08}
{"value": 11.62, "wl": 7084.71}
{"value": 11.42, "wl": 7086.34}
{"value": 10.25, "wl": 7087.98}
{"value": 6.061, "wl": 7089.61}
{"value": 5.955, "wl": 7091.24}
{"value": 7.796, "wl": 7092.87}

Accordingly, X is 1.9 angstrom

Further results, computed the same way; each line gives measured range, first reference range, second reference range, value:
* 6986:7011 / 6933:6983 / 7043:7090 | -1.0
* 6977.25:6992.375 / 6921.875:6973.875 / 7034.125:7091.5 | -1.1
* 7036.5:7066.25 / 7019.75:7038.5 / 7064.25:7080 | -3.2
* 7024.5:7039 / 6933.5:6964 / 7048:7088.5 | -3.2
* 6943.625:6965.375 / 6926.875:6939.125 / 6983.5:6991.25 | -0.4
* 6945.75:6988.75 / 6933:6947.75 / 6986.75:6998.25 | -1.1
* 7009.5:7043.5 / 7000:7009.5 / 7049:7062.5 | -4.6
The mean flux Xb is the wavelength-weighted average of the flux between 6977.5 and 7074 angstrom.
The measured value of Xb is 11.6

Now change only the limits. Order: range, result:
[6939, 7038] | 10.8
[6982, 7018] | 11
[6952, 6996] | 10.4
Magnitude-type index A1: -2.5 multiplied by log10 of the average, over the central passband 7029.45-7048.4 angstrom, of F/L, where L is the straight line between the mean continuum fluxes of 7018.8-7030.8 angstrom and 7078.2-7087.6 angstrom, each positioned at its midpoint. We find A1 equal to -0.20 mag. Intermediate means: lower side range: 11.9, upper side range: 11.1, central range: 14.1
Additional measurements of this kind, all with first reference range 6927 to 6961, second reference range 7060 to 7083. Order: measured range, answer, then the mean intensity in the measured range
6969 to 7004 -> -0.120 mag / 10.7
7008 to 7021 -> -0.190 mag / 11.6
